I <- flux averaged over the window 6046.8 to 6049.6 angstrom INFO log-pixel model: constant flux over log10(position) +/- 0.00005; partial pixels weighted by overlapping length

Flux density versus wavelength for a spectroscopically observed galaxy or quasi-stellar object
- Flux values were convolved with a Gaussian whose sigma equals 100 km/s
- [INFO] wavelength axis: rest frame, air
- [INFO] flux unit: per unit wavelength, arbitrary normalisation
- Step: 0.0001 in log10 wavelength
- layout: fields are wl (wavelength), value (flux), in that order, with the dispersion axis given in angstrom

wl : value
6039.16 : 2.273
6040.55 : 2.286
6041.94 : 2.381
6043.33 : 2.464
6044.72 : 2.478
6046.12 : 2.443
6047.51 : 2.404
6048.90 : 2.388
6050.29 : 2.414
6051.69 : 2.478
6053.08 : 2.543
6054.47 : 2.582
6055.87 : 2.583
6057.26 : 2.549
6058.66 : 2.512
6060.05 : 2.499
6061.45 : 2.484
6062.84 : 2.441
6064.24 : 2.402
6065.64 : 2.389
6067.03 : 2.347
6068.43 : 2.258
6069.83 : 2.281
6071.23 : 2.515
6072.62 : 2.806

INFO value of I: 2.4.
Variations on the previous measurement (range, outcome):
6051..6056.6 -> 2.55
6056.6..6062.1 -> 2.51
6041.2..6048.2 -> 2.43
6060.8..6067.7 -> 2.41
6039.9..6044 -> 2.38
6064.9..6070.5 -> 2.32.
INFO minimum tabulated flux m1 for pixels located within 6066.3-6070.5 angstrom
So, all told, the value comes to 2.258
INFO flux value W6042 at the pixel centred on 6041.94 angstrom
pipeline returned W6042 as 2.381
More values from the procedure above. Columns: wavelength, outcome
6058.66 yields 2.512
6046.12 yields 2.443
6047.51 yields 2.404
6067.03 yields 2.347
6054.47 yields 2.582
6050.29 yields 2.414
